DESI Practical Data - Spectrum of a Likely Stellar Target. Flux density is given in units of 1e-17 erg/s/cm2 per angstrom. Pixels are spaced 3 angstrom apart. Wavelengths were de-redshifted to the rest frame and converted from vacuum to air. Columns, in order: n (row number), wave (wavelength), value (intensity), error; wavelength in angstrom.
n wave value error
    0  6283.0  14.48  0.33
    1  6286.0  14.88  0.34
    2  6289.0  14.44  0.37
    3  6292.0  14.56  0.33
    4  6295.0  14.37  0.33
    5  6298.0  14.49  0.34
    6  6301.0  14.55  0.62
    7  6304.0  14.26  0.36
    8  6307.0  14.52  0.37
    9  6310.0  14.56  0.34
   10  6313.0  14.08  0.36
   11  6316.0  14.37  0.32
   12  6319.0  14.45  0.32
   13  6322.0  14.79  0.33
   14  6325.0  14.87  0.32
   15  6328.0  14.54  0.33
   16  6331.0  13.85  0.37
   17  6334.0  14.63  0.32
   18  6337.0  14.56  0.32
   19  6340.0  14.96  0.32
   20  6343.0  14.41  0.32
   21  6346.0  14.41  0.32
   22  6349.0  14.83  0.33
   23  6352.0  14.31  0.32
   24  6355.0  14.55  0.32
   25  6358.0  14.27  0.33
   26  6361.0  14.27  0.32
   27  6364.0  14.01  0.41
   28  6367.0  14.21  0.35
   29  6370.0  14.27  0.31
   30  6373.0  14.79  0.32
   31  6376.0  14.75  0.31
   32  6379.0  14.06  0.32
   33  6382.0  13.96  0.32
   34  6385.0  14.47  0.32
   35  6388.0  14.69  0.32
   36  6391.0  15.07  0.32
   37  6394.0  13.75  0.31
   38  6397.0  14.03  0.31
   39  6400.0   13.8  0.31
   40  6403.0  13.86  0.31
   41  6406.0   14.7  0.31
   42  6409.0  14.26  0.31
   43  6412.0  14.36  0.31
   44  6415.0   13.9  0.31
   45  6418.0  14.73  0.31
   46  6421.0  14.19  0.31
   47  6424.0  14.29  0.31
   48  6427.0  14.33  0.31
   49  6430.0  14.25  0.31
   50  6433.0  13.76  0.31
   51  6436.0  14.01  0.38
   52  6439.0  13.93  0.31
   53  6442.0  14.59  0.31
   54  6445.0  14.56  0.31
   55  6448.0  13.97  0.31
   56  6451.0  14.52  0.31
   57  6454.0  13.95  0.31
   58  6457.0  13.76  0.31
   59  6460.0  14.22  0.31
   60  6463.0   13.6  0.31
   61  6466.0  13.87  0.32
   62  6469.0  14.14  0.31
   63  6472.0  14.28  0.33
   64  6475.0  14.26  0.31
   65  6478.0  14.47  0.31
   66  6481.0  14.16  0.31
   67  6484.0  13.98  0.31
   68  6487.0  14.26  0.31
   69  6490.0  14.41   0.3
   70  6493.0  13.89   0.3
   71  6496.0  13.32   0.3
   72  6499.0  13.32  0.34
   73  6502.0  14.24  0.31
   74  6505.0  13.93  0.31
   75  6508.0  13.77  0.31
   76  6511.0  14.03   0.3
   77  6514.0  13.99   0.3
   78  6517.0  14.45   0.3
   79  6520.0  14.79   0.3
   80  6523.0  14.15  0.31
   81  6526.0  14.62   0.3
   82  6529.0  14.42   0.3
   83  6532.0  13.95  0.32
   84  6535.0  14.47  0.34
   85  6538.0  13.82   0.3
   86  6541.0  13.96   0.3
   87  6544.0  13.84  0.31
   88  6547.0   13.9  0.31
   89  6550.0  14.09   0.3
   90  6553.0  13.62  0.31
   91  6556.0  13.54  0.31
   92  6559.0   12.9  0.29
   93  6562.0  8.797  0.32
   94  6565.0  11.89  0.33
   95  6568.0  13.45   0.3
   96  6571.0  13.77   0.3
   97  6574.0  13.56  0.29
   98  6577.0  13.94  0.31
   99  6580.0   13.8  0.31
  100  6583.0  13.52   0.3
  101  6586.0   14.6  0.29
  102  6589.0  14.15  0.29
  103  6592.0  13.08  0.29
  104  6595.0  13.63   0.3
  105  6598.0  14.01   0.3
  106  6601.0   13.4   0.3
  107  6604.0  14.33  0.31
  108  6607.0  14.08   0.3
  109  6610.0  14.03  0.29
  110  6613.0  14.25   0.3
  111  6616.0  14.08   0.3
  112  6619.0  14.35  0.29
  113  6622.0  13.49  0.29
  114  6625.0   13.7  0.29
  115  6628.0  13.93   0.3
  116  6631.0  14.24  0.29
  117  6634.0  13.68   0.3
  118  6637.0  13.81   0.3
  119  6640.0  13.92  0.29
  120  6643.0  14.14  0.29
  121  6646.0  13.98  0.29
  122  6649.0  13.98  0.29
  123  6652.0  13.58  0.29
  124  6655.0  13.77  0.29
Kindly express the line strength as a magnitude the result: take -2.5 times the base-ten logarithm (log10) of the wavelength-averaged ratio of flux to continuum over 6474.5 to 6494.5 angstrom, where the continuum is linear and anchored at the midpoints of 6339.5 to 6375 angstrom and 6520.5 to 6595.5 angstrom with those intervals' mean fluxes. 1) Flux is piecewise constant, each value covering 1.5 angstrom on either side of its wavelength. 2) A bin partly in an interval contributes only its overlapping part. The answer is -0.02 mag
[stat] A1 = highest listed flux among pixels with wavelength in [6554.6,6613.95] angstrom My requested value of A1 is 14.6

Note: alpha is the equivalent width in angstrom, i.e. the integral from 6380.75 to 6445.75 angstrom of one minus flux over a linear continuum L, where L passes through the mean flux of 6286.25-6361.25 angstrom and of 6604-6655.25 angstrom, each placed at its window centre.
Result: 0.4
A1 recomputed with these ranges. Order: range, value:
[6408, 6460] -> 14.73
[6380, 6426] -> 15.07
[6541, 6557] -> 14.09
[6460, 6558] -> 14.79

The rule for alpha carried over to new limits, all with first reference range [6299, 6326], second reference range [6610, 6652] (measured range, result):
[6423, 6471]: 0.5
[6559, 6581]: 2.1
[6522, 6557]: 0.2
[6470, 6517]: 0.5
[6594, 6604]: 0.2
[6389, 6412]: 0.2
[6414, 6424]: 0.0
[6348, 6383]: 0.1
